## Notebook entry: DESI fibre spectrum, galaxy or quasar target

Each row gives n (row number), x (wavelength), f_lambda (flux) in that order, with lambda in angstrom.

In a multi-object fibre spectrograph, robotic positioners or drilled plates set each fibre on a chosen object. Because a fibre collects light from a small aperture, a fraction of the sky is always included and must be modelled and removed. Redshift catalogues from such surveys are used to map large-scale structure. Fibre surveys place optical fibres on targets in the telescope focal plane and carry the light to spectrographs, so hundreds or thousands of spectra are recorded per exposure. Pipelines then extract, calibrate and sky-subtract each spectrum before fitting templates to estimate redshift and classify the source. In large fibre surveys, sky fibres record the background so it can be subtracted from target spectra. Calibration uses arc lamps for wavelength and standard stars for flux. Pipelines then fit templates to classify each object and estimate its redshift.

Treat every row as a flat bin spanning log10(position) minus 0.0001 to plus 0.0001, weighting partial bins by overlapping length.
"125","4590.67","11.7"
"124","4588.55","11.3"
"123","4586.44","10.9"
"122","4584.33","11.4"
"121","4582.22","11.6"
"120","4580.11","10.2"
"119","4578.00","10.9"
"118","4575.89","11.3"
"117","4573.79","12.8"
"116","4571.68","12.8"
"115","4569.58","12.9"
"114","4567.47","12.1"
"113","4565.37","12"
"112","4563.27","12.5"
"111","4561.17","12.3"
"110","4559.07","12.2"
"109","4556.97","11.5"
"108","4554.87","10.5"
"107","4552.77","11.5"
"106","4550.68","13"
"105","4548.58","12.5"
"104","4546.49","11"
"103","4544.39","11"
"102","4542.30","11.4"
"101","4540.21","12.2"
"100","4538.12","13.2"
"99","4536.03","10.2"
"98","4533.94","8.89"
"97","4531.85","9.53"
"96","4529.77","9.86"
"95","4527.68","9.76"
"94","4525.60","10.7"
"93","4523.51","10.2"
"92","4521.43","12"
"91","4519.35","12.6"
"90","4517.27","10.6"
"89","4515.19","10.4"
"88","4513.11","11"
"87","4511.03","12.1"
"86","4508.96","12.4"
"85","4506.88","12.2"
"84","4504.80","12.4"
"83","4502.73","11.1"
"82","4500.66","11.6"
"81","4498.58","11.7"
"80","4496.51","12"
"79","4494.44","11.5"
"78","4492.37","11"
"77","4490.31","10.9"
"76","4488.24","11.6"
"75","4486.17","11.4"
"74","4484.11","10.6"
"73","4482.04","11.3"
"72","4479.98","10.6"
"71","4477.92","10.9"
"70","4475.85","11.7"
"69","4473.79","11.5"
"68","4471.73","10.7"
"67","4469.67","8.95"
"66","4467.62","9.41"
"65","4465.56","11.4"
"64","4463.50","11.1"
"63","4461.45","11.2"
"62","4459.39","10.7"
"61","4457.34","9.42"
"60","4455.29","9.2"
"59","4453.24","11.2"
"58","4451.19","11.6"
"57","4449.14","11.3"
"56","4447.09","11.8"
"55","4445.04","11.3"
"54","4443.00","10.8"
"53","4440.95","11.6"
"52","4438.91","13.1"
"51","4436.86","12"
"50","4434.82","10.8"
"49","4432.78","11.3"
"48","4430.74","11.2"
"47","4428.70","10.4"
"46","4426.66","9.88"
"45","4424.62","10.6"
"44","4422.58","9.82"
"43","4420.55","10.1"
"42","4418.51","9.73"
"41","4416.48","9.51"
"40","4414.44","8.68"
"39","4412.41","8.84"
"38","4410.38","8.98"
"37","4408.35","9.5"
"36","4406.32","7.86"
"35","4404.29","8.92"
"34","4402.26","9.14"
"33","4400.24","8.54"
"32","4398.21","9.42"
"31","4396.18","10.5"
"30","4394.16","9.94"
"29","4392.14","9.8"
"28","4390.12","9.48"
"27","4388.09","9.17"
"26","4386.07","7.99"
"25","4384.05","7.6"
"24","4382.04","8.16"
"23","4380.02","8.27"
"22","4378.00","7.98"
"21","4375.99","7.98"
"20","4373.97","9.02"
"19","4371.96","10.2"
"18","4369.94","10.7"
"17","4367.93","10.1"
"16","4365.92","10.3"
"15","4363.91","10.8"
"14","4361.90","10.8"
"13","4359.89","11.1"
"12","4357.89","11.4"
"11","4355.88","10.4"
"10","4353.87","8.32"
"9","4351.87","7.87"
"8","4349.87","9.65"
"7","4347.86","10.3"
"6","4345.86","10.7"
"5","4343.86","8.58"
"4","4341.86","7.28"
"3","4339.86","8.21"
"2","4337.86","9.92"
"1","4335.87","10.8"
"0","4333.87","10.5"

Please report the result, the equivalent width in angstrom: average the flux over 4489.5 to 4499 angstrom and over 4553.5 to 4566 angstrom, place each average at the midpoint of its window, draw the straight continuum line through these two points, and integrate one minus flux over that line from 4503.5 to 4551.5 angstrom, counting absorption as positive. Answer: 1.51 angstrom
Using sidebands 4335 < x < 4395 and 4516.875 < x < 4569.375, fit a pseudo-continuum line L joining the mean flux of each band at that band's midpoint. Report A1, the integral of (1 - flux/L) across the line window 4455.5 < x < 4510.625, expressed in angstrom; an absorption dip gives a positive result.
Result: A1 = -2.0 angstrom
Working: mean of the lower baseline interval 9.42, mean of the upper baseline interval 11.4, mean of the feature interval 11.1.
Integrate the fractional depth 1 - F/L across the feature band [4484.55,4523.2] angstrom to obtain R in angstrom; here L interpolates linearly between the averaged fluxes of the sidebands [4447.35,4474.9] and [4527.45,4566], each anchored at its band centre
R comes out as -2.0 angstrom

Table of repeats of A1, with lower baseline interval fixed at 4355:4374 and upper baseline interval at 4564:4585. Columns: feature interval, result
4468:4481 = 0.65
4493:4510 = -0.69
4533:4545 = 0.45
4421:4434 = 0.50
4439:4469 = 0.51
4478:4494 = 0.32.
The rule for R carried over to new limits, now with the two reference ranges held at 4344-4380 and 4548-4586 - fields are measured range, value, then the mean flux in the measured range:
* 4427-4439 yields -0.8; 11.2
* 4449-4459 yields 0.2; 10.5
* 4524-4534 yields 1.4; 9.85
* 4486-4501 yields -0.5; 11.5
